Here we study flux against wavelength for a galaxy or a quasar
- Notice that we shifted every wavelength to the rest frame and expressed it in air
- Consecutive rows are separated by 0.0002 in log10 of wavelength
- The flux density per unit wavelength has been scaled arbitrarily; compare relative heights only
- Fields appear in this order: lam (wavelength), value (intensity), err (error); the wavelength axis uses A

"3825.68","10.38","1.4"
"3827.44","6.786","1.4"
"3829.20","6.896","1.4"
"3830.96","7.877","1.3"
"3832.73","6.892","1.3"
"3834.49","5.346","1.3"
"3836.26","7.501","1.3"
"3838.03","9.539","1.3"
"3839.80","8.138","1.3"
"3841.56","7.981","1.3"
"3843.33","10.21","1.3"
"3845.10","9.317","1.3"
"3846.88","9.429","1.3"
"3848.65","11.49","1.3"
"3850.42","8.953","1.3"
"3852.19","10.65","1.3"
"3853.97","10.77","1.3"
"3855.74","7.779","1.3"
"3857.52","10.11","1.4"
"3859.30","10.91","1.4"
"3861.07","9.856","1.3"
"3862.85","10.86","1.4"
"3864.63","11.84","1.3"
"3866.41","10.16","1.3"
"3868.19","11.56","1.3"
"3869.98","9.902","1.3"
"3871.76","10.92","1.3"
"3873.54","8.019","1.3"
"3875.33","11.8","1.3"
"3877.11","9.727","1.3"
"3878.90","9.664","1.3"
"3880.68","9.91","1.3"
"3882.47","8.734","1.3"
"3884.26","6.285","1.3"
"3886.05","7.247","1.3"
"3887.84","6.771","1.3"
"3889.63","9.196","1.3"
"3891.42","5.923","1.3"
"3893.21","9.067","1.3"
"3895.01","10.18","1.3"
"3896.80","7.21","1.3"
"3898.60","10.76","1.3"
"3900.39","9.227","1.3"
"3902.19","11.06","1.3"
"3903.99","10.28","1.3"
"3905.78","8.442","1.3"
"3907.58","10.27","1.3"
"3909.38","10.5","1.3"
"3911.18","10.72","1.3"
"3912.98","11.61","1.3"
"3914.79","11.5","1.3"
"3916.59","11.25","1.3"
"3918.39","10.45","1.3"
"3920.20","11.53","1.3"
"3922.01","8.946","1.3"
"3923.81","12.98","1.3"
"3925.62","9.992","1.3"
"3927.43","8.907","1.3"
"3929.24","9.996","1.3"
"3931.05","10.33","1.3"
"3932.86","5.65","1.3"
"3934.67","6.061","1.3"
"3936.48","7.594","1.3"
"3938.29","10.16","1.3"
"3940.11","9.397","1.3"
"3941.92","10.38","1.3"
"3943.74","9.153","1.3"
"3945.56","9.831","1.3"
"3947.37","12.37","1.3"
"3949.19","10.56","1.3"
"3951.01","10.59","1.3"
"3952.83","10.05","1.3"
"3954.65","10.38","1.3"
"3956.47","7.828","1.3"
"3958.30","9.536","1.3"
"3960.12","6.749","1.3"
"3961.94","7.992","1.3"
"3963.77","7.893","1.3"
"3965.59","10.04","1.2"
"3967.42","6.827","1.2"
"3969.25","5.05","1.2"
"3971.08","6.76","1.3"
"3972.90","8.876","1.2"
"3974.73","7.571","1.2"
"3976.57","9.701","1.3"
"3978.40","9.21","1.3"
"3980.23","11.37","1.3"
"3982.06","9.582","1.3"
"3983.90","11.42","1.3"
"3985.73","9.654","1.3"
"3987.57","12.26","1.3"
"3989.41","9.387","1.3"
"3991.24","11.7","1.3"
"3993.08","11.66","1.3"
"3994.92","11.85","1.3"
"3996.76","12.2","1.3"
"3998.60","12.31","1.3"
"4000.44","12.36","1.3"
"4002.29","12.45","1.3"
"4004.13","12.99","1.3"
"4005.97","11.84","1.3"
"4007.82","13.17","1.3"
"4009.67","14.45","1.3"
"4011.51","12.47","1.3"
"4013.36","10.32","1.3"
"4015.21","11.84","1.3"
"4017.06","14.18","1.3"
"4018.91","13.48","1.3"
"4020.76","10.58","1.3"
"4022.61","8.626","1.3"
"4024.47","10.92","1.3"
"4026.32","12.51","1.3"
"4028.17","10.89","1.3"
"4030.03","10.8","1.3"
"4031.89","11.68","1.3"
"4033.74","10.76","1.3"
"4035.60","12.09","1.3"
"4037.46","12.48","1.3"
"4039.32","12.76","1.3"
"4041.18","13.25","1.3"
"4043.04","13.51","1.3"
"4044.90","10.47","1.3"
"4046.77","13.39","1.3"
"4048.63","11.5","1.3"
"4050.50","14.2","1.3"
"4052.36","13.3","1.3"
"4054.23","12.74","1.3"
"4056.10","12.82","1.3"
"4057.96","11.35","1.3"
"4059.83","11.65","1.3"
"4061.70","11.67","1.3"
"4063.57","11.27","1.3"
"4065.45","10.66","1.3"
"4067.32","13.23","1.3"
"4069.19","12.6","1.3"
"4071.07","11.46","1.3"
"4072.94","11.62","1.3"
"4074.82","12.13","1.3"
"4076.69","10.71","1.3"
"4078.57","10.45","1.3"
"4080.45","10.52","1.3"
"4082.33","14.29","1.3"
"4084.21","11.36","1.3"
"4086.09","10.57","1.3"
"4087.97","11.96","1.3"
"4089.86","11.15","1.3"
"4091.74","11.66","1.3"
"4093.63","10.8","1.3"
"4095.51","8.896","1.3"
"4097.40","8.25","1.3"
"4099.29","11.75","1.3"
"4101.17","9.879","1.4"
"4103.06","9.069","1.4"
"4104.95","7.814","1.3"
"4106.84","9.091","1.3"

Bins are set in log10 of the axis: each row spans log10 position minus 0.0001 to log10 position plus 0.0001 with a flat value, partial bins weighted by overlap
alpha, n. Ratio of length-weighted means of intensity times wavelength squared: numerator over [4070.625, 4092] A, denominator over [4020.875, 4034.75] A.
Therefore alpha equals 1.08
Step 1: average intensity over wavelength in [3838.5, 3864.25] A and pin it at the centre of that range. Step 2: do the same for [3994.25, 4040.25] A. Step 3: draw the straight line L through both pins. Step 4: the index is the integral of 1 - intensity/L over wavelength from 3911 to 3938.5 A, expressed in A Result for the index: 2.38 A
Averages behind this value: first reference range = 9.79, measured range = 9.82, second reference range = 12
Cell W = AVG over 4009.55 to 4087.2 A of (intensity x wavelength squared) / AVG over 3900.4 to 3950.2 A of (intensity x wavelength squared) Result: 1.3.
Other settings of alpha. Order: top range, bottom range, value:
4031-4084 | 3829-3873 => 1.42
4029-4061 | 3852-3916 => 1.37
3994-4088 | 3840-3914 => 1.36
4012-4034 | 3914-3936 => 1.23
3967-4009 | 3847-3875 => 1.09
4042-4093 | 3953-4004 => 1.27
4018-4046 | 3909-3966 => 1.26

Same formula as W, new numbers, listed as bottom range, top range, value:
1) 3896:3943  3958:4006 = 1.05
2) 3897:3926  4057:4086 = 1.20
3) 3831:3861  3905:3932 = 1.20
